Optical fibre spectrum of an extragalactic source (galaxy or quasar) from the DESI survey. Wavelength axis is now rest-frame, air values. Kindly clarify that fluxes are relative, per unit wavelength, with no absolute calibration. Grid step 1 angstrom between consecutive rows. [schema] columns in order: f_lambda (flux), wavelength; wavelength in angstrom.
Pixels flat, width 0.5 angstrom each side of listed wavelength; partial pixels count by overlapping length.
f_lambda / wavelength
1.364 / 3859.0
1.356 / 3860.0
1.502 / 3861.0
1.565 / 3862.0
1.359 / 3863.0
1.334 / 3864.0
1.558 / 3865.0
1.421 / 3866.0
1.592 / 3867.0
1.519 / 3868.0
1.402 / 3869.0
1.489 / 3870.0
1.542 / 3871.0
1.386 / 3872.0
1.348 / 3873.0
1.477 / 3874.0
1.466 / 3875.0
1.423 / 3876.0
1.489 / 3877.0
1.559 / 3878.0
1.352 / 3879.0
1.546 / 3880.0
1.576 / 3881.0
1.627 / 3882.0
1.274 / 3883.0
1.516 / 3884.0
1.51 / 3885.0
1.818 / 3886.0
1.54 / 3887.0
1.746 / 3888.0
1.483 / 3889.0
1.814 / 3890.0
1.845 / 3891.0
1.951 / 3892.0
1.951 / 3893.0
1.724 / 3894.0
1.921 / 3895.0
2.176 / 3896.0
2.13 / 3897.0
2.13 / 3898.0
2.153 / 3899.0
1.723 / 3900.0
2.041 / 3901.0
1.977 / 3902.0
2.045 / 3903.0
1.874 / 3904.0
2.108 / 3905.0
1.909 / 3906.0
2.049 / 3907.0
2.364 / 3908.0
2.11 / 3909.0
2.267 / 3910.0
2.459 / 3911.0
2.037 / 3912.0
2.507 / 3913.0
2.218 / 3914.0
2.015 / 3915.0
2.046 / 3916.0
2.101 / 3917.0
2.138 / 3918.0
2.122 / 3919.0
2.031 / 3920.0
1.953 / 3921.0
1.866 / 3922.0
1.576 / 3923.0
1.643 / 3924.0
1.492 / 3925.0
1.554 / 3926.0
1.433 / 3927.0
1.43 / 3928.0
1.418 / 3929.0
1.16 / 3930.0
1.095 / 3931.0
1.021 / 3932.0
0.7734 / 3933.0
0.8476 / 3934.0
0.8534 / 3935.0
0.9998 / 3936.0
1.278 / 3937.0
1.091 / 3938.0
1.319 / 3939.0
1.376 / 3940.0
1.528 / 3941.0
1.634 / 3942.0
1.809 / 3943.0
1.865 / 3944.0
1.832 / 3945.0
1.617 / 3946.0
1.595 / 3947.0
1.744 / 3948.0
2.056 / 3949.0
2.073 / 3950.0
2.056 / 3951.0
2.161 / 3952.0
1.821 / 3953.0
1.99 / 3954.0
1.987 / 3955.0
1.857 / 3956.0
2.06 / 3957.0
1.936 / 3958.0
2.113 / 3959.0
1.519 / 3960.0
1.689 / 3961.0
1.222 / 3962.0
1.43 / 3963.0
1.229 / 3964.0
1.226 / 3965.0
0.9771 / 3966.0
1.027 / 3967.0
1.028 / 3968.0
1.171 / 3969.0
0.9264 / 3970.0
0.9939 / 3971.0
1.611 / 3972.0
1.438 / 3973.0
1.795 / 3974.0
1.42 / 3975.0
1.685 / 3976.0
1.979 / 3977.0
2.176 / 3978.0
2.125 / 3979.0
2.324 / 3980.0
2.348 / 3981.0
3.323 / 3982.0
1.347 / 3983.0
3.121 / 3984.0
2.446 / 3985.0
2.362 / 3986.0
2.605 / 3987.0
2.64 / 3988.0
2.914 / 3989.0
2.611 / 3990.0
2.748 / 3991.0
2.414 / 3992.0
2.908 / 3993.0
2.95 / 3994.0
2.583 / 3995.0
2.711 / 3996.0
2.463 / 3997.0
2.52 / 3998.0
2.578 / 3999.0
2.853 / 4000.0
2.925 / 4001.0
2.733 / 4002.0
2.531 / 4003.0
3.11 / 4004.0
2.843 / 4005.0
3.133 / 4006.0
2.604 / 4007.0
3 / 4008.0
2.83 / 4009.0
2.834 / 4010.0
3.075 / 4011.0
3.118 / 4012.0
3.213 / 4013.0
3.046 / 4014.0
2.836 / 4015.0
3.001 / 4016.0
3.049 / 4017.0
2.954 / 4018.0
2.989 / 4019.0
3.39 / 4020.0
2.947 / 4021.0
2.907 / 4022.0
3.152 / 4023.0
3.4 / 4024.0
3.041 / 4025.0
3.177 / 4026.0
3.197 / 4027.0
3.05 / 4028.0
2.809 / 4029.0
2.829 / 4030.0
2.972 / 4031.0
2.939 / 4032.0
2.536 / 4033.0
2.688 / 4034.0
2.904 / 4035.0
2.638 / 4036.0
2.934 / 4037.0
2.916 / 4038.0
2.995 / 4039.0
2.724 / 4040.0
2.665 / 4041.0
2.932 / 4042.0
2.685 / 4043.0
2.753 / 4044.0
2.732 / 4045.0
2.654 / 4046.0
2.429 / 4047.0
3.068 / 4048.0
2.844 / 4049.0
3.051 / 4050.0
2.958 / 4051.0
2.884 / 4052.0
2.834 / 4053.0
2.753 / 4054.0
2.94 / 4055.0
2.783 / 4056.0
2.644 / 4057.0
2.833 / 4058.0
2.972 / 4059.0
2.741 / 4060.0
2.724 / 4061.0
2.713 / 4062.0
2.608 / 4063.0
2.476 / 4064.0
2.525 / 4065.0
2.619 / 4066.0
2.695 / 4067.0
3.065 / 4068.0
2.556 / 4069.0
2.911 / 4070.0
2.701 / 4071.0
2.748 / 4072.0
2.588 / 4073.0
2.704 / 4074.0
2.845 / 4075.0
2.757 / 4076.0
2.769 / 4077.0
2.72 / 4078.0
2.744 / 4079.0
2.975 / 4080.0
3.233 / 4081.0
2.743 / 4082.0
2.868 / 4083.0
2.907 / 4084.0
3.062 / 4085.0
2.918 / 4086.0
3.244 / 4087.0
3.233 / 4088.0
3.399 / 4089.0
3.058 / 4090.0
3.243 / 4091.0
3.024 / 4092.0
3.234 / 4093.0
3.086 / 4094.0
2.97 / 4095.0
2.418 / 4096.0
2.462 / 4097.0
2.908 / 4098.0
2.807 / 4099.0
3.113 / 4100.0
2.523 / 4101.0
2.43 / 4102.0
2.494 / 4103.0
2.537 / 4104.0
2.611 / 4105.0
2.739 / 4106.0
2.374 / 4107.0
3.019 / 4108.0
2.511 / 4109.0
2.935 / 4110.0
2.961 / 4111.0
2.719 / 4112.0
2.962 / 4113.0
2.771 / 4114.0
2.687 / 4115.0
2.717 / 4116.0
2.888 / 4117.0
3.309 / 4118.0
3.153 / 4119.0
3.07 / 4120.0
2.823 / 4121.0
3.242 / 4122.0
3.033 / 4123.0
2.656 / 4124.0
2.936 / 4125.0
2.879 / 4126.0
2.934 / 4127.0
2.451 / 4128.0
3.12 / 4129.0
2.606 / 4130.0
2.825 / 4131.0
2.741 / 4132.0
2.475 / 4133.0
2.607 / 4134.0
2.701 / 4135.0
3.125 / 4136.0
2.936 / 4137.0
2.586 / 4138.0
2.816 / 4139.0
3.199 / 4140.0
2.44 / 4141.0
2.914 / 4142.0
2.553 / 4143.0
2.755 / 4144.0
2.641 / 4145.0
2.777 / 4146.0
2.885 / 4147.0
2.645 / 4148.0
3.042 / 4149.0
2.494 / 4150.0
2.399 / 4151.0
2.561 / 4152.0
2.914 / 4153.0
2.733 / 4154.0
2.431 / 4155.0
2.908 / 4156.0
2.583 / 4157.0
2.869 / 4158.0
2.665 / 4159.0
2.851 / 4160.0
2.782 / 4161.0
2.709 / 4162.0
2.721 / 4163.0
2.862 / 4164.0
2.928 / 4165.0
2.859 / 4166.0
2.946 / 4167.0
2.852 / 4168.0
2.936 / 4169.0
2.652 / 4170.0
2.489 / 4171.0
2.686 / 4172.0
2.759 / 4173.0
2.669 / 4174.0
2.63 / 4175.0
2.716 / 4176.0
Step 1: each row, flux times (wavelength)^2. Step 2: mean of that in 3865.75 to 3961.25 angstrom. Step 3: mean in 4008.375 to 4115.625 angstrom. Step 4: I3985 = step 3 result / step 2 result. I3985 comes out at 1.79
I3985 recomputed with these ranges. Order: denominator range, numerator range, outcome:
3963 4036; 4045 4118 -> 1.17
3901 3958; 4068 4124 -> 1.77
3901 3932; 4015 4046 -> 1.64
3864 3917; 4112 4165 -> 1.76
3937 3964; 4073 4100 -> 1.82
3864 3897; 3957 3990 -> 1.20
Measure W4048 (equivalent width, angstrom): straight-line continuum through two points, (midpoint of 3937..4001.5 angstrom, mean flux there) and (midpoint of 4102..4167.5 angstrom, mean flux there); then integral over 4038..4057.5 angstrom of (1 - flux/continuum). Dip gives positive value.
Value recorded -3.8 angstrom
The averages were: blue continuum 1.96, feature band 2.81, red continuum 2.78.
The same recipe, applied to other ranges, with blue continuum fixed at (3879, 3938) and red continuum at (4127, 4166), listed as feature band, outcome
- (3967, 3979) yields 3.2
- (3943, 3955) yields 0.2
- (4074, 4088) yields -2.5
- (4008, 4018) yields -3.7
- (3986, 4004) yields -4.9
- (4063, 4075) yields -1.3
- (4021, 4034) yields -4.3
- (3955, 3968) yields 2.9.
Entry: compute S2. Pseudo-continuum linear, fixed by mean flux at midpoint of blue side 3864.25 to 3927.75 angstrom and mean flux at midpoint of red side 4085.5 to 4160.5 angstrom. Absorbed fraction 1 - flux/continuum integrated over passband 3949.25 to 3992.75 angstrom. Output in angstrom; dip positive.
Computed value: 4.6 angstrom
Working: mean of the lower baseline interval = 1.79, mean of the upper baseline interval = 2.82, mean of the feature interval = 1.91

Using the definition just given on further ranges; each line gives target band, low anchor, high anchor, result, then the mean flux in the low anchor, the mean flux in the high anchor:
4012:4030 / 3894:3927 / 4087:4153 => -4.6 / 2.01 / 2.82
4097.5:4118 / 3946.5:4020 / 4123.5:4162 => -0.8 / 2.26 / 2.75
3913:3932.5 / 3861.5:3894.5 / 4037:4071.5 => 1.4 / 1.55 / 2.78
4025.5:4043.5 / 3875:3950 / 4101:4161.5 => -4.4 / 1.72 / 2.77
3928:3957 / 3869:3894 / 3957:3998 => 4.9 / 1.57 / 2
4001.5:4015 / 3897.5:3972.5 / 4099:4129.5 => -4.9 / 1.69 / 2.82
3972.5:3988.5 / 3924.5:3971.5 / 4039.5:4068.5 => -2.7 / 1.47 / 2.77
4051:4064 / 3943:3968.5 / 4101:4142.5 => -2.3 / 1.69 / 2.8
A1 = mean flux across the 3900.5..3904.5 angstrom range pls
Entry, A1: 1.98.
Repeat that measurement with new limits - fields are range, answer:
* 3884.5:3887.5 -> 1.62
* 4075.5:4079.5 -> 2.75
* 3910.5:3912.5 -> 2.25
